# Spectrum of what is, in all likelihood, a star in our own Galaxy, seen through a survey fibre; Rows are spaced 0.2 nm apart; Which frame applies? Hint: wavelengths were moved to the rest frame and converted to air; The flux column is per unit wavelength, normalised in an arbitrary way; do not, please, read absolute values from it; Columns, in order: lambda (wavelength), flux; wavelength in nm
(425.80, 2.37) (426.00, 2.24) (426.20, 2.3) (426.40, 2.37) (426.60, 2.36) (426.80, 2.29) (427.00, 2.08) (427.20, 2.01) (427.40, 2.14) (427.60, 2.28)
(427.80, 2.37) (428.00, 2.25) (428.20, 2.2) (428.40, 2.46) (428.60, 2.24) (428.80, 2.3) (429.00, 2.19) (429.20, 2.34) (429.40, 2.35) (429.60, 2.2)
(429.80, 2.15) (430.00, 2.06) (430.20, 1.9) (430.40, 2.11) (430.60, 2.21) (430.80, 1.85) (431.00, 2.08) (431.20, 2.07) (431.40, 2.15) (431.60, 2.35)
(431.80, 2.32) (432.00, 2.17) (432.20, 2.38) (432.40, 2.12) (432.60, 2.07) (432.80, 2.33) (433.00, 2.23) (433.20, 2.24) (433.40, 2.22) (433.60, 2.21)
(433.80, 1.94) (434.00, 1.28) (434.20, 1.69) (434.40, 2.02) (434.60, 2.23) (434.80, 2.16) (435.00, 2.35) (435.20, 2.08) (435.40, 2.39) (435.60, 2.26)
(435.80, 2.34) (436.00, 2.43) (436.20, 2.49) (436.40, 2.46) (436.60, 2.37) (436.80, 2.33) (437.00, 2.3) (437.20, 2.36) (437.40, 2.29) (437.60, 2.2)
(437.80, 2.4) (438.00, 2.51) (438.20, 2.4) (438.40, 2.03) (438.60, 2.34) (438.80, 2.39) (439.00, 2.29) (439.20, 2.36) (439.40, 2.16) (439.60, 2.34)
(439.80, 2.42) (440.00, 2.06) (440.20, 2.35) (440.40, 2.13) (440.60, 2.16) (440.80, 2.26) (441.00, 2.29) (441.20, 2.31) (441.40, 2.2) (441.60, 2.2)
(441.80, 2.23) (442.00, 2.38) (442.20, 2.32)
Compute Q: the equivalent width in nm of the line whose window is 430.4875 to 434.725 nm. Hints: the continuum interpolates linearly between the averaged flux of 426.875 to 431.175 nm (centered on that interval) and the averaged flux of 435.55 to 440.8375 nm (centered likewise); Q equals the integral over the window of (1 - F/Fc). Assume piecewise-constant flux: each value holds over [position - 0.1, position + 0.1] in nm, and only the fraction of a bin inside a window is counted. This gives 0.24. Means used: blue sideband 2.18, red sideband 2.31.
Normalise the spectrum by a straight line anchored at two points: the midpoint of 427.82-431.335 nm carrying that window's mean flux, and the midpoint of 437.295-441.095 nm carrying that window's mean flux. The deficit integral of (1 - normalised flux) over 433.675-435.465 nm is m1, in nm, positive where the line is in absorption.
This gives 0.18 nm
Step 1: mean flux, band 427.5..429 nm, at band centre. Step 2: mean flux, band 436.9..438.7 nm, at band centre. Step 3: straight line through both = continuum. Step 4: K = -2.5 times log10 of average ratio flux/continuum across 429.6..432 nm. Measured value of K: 0.09 mag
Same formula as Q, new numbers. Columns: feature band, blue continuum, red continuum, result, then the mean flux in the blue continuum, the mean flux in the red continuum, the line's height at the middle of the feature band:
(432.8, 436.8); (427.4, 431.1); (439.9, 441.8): 0.04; 2.2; 2.22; 2.21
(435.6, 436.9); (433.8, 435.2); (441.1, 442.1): -0.23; 1.96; 2.26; 2.04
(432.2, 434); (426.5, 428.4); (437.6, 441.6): 0.10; 2.23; 2.28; 2.25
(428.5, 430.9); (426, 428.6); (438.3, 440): 0.11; 2.26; 2.28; 2.26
